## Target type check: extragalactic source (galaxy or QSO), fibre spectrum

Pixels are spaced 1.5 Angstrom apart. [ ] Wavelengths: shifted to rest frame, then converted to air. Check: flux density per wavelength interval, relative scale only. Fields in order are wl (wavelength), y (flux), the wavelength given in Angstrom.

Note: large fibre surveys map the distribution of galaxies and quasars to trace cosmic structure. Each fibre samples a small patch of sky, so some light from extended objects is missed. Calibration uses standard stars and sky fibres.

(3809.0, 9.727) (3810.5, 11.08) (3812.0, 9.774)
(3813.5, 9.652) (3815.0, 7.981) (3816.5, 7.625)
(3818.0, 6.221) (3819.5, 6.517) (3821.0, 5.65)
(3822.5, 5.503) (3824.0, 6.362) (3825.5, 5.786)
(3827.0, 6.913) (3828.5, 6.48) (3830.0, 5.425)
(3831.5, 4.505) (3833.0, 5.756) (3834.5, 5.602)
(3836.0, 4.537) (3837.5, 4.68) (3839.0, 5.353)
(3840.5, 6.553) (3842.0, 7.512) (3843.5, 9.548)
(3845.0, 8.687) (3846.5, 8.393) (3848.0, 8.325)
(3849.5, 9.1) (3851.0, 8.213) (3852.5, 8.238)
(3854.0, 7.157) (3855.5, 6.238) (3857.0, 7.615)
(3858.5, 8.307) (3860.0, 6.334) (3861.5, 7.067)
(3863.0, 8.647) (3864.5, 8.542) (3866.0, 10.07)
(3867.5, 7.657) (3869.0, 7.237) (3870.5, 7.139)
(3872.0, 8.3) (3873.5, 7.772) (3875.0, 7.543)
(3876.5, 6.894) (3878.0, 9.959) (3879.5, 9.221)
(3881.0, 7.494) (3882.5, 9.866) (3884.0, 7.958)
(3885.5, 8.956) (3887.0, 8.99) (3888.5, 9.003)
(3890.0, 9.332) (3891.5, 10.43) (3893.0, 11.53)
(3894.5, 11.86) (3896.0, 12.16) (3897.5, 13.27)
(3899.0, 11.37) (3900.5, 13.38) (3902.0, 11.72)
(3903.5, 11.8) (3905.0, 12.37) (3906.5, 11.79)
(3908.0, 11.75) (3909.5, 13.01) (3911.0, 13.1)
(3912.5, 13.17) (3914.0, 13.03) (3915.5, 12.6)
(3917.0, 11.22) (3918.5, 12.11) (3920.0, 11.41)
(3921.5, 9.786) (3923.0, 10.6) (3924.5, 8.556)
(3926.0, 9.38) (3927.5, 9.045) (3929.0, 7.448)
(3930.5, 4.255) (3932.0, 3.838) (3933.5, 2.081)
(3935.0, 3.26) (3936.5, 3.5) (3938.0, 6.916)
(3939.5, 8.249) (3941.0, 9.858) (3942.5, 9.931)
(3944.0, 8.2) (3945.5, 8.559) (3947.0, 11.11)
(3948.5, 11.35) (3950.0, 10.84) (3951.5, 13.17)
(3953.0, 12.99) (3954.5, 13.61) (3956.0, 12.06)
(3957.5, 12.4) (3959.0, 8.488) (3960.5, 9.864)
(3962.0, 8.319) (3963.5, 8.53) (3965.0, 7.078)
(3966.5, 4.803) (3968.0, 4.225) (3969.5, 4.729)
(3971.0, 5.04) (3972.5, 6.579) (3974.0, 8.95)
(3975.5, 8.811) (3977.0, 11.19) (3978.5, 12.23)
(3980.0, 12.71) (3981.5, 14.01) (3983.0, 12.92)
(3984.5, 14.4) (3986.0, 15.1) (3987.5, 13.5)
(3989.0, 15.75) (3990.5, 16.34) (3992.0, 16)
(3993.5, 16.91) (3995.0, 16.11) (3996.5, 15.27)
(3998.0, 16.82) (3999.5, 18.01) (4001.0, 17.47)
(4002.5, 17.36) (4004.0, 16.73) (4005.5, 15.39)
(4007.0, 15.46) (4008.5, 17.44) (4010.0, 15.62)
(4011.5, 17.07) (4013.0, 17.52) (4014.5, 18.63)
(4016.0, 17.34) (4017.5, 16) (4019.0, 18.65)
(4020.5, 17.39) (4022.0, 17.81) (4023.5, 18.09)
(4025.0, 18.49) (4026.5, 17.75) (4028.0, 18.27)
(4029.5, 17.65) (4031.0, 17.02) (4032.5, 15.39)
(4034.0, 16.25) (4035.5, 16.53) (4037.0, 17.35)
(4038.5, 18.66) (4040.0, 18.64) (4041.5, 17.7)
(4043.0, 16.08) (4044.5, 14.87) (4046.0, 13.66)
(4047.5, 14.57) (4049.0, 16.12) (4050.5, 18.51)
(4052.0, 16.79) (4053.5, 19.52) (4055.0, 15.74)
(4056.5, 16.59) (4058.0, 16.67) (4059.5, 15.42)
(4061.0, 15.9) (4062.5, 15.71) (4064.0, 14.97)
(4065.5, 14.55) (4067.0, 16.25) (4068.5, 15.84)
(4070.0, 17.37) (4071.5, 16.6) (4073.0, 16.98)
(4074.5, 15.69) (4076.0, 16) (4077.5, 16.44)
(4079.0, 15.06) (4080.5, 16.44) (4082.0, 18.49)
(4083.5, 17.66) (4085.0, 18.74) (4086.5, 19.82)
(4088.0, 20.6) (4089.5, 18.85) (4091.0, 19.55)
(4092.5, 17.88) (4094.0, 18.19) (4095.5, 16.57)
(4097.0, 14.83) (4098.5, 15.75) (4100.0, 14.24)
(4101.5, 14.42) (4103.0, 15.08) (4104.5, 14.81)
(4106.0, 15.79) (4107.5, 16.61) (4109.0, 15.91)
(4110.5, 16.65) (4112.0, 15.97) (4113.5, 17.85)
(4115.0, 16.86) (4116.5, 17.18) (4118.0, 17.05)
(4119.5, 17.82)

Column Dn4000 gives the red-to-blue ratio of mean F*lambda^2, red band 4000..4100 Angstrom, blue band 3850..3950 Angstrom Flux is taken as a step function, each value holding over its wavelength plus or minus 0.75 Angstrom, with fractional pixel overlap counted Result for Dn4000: 1.98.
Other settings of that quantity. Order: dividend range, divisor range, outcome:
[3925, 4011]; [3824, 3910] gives 1.36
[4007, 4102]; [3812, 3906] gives 2.26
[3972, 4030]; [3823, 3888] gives 2.25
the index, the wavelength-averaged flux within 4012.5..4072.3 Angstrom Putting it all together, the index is 16.8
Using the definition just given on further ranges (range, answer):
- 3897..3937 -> 9.98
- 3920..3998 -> 10.1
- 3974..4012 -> 15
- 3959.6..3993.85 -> 10.7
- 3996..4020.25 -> 17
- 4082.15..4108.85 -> 17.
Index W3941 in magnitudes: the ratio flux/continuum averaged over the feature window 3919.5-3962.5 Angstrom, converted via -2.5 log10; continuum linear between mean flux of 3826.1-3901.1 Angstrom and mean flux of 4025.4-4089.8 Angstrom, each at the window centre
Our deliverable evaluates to 0.294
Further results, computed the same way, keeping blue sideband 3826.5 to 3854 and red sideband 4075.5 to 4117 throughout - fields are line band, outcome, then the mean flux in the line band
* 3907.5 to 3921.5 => -0.25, 12.3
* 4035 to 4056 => -0.13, 16.8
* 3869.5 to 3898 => -0.08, 9.3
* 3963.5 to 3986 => 0.30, 9.3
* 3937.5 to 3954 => 0.08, 10.2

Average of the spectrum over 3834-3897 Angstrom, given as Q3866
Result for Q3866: 8.22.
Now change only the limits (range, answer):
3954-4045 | 14.4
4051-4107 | 16.7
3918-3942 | 7.5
